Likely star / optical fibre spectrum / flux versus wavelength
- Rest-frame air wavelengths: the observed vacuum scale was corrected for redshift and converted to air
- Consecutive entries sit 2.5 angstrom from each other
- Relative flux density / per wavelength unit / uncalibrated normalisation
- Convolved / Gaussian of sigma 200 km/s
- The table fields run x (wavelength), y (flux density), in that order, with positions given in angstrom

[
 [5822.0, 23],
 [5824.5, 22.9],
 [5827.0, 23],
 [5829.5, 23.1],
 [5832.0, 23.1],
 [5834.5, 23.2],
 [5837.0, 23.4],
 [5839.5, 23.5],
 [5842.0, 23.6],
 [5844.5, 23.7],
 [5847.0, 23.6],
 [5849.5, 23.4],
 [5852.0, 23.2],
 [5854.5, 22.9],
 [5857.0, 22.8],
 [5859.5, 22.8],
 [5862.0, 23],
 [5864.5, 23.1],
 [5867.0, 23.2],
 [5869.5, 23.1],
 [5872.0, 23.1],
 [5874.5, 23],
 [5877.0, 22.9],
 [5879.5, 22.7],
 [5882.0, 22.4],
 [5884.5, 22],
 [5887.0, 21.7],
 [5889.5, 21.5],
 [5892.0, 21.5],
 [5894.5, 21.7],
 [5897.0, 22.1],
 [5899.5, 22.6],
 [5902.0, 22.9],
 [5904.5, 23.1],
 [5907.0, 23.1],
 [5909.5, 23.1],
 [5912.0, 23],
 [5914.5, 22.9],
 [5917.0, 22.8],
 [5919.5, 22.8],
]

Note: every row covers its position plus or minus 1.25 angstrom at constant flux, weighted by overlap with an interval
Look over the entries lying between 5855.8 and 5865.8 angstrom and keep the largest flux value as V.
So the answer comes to 23.1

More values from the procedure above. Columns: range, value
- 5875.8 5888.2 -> 22.9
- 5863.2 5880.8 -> 23.2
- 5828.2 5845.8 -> 23.7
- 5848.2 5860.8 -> 23.4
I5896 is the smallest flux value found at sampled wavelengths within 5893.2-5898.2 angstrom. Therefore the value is 21.7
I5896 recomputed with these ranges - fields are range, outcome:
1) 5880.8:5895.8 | 21.5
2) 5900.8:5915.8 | 22.9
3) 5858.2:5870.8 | 22.8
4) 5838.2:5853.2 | 23.2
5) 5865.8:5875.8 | 23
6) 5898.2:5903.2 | 22.6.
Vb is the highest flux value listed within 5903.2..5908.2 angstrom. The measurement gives 23.1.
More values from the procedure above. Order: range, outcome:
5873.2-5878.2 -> 23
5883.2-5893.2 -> 22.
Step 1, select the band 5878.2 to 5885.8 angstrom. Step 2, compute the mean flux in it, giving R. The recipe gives 22.4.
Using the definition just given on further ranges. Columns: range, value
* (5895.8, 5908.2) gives 22.8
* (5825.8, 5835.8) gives 23.1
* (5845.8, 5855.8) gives 23.3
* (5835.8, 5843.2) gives 23.5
